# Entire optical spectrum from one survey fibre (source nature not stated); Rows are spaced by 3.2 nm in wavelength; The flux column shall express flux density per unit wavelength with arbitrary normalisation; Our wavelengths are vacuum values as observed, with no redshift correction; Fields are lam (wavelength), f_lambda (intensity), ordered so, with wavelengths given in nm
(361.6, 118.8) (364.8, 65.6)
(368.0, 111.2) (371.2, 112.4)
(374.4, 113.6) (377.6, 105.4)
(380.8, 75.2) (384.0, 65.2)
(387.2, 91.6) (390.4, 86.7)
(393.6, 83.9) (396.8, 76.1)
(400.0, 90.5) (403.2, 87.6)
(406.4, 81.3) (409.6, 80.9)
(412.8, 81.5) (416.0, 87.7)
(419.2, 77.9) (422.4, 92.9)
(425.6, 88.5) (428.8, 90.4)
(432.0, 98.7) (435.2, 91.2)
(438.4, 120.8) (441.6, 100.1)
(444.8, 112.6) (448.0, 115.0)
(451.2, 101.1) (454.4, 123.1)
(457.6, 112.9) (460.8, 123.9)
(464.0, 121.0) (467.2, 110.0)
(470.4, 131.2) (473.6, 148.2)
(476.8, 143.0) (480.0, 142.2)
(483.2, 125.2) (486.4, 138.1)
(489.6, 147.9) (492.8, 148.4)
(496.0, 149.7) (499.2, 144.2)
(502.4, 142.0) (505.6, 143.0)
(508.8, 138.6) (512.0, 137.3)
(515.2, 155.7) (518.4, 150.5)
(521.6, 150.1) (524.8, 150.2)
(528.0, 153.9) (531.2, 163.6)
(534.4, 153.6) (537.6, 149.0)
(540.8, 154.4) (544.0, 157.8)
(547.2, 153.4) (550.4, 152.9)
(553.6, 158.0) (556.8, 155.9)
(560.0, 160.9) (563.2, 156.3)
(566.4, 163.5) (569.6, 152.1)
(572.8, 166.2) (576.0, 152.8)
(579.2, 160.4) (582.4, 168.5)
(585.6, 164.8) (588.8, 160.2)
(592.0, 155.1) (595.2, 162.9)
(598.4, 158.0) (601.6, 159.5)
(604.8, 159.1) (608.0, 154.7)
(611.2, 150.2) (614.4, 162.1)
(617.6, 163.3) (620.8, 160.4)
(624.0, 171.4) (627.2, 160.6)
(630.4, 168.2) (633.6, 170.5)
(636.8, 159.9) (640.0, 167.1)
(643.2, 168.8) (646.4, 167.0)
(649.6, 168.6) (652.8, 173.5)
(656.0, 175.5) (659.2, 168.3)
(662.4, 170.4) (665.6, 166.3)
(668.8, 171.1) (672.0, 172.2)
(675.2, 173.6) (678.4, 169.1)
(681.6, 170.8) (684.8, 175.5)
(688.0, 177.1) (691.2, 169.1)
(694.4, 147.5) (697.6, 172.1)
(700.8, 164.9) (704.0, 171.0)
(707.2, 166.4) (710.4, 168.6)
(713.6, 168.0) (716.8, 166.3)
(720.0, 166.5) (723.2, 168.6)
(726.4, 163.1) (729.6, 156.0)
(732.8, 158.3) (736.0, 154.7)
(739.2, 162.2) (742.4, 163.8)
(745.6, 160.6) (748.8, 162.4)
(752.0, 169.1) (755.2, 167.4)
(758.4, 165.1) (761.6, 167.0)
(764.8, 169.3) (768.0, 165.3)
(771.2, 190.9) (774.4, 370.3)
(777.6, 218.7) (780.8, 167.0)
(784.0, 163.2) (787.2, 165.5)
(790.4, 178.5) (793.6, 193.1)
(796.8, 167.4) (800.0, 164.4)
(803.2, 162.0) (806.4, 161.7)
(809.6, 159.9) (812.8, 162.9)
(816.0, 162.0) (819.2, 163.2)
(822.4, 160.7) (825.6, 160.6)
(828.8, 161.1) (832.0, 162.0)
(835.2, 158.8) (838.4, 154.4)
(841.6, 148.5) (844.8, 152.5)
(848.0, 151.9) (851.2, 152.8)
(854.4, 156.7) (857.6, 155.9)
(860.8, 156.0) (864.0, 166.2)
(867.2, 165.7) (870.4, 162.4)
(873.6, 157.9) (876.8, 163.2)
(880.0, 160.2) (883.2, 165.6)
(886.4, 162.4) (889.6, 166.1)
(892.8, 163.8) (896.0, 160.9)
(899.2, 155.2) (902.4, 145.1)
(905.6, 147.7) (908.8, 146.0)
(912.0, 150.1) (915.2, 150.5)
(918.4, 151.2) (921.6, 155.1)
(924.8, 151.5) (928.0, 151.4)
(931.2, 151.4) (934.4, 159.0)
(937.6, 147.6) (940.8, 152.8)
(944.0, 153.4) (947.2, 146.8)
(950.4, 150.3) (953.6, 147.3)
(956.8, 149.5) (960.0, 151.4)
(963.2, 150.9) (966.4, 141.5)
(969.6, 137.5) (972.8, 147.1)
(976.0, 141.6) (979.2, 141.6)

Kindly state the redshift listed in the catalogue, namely 0.179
